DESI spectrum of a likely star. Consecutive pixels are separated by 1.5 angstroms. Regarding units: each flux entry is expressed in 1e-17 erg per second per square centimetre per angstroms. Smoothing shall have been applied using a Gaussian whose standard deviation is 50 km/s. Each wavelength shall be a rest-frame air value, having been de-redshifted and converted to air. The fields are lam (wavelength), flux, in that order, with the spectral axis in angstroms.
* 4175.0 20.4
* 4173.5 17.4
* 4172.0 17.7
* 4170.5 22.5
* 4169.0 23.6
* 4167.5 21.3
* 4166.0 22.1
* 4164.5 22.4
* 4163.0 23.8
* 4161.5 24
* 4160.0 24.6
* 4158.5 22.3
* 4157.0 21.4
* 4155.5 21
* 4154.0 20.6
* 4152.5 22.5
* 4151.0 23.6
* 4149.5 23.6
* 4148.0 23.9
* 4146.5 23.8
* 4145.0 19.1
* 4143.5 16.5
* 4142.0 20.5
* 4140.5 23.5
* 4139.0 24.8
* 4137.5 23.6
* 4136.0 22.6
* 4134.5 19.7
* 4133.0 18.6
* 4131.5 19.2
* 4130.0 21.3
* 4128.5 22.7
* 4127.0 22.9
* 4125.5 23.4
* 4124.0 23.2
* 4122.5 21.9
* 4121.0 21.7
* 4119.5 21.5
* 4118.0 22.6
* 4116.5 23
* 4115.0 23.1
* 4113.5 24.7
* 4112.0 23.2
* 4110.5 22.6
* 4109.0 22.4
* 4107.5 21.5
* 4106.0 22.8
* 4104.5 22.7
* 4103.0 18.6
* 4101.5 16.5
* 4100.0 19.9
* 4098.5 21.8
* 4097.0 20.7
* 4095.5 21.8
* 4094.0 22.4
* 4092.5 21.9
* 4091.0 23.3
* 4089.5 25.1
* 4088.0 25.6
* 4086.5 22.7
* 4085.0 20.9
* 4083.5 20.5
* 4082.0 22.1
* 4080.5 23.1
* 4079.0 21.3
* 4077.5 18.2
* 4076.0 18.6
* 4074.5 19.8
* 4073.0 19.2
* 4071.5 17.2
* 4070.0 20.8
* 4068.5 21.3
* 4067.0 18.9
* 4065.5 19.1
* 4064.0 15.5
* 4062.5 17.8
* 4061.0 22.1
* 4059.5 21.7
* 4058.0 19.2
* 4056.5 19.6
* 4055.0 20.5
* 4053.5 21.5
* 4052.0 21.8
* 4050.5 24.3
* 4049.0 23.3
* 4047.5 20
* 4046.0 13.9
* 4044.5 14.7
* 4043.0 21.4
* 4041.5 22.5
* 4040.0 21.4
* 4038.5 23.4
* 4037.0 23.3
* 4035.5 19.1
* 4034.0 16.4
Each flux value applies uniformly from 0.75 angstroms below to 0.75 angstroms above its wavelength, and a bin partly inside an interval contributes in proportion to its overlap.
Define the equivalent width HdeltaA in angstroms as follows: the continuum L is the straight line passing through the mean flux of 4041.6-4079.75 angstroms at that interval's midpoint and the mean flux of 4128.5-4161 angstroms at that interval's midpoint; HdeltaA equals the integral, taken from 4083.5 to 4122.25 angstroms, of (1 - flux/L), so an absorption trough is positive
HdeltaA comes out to -2.49 angstroms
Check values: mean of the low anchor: 19.7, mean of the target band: 22.1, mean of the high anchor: 21.8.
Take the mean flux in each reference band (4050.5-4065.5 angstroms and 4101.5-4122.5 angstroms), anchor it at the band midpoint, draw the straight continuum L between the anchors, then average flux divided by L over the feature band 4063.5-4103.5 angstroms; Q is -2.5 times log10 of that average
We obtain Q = 0.02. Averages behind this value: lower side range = 20.1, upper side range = 22.1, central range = 20.7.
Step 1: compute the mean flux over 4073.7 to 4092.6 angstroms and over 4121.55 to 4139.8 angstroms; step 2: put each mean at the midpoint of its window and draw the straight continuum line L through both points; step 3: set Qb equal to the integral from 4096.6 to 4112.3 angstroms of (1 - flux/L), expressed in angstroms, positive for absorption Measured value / 0.5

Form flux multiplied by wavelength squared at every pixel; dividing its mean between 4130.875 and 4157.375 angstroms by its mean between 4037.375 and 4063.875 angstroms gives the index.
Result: 1.1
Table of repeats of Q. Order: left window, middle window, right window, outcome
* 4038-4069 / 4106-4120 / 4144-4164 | -0.06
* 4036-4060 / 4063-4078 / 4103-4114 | 0.14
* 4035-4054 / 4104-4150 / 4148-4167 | 0.00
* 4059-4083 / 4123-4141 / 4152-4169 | -0.03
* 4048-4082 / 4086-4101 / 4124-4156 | -0.08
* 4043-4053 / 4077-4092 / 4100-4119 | -0.06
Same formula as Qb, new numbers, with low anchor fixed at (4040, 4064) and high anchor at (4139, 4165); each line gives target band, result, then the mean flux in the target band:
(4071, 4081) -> 0.5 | 19.6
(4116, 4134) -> -0.1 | 21.8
